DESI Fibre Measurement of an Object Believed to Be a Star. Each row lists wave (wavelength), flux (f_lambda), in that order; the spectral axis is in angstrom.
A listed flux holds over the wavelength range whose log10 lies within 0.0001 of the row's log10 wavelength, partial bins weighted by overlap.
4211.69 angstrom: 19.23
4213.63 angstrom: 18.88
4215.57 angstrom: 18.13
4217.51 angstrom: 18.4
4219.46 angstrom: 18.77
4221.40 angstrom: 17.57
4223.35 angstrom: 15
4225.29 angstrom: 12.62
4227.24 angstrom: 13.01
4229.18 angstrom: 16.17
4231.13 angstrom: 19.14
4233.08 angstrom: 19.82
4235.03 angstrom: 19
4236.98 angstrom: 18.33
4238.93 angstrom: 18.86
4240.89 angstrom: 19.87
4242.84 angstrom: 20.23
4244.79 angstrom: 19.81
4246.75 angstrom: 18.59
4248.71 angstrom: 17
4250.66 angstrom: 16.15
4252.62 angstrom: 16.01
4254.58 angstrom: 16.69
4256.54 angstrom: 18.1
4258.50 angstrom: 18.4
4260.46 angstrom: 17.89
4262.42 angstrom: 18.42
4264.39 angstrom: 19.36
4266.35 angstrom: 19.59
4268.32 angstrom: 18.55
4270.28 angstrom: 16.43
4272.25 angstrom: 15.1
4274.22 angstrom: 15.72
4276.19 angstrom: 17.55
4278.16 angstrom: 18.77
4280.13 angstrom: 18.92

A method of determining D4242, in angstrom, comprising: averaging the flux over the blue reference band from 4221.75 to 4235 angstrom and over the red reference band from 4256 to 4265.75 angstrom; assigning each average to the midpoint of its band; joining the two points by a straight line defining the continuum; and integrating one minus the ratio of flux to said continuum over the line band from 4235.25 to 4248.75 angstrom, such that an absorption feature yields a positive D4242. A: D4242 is -1.5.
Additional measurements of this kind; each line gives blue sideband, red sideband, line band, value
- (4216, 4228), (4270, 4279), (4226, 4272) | -4.52 angstrom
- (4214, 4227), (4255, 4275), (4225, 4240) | -0.36 angstrom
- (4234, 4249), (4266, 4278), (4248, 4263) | 0.70 angstrom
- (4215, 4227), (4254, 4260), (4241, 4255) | -0.39 angstrom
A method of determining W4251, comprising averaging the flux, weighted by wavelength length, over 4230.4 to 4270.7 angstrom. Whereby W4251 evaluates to 18.4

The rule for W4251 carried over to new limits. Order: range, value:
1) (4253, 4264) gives 17.9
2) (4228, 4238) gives 18.4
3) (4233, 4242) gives 19.1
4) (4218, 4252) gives 17.6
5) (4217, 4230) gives 15.8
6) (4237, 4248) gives 19.3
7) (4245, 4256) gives 17.1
